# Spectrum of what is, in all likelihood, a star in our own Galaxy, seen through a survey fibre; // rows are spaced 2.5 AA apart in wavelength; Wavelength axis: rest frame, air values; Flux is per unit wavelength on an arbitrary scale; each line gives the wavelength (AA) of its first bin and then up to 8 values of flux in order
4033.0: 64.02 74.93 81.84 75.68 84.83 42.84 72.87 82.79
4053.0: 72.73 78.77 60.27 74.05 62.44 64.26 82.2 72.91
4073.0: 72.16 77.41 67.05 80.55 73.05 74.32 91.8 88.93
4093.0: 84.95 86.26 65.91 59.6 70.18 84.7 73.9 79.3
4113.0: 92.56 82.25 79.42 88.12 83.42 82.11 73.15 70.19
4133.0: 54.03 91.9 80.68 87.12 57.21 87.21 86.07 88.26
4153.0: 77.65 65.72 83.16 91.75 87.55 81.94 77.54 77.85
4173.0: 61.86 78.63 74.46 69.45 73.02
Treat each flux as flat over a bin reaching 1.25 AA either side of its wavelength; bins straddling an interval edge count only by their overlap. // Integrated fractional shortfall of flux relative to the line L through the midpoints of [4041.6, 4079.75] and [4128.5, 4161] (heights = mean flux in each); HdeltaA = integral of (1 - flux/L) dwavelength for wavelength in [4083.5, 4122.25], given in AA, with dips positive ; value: -2.8 AA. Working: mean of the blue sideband 71.3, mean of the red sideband 78.1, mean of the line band 80.1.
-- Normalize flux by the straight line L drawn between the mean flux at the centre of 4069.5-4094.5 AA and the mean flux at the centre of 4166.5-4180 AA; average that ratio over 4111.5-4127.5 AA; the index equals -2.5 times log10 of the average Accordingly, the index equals -0.10 mag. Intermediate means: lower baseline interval 78.4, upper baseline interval 74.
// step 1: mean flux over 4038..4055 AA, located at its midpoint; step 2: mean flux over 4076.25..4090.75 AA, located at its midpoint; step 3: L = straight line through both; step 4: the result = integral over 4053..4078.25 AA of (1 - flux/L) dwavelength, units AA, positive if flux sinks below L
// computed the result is 1.49 AA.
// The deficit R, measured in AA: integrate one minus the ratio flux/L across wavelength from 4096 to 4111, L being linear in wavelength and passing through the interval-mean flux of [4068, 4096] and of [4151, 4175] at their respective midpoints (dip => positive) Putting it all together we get 1.19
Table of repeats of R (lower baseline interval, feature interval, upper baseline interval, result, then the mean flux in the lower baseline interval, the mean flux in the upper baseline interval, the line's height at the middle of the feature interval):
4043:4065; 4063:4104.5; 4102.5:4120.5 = 0.0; 69.1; 81.3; 75.4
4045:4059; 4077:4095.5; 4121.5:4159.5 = -1.9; 69.9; 78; 73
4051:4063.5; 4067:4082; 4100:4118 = -0.4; 70.9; 78.4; 73.4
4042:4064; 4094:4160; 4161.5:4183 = -3.9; 70.1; 76.2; 73.9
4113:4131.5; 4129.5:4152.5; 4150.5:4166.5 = 0.9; 80.8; 81.8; 81.3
